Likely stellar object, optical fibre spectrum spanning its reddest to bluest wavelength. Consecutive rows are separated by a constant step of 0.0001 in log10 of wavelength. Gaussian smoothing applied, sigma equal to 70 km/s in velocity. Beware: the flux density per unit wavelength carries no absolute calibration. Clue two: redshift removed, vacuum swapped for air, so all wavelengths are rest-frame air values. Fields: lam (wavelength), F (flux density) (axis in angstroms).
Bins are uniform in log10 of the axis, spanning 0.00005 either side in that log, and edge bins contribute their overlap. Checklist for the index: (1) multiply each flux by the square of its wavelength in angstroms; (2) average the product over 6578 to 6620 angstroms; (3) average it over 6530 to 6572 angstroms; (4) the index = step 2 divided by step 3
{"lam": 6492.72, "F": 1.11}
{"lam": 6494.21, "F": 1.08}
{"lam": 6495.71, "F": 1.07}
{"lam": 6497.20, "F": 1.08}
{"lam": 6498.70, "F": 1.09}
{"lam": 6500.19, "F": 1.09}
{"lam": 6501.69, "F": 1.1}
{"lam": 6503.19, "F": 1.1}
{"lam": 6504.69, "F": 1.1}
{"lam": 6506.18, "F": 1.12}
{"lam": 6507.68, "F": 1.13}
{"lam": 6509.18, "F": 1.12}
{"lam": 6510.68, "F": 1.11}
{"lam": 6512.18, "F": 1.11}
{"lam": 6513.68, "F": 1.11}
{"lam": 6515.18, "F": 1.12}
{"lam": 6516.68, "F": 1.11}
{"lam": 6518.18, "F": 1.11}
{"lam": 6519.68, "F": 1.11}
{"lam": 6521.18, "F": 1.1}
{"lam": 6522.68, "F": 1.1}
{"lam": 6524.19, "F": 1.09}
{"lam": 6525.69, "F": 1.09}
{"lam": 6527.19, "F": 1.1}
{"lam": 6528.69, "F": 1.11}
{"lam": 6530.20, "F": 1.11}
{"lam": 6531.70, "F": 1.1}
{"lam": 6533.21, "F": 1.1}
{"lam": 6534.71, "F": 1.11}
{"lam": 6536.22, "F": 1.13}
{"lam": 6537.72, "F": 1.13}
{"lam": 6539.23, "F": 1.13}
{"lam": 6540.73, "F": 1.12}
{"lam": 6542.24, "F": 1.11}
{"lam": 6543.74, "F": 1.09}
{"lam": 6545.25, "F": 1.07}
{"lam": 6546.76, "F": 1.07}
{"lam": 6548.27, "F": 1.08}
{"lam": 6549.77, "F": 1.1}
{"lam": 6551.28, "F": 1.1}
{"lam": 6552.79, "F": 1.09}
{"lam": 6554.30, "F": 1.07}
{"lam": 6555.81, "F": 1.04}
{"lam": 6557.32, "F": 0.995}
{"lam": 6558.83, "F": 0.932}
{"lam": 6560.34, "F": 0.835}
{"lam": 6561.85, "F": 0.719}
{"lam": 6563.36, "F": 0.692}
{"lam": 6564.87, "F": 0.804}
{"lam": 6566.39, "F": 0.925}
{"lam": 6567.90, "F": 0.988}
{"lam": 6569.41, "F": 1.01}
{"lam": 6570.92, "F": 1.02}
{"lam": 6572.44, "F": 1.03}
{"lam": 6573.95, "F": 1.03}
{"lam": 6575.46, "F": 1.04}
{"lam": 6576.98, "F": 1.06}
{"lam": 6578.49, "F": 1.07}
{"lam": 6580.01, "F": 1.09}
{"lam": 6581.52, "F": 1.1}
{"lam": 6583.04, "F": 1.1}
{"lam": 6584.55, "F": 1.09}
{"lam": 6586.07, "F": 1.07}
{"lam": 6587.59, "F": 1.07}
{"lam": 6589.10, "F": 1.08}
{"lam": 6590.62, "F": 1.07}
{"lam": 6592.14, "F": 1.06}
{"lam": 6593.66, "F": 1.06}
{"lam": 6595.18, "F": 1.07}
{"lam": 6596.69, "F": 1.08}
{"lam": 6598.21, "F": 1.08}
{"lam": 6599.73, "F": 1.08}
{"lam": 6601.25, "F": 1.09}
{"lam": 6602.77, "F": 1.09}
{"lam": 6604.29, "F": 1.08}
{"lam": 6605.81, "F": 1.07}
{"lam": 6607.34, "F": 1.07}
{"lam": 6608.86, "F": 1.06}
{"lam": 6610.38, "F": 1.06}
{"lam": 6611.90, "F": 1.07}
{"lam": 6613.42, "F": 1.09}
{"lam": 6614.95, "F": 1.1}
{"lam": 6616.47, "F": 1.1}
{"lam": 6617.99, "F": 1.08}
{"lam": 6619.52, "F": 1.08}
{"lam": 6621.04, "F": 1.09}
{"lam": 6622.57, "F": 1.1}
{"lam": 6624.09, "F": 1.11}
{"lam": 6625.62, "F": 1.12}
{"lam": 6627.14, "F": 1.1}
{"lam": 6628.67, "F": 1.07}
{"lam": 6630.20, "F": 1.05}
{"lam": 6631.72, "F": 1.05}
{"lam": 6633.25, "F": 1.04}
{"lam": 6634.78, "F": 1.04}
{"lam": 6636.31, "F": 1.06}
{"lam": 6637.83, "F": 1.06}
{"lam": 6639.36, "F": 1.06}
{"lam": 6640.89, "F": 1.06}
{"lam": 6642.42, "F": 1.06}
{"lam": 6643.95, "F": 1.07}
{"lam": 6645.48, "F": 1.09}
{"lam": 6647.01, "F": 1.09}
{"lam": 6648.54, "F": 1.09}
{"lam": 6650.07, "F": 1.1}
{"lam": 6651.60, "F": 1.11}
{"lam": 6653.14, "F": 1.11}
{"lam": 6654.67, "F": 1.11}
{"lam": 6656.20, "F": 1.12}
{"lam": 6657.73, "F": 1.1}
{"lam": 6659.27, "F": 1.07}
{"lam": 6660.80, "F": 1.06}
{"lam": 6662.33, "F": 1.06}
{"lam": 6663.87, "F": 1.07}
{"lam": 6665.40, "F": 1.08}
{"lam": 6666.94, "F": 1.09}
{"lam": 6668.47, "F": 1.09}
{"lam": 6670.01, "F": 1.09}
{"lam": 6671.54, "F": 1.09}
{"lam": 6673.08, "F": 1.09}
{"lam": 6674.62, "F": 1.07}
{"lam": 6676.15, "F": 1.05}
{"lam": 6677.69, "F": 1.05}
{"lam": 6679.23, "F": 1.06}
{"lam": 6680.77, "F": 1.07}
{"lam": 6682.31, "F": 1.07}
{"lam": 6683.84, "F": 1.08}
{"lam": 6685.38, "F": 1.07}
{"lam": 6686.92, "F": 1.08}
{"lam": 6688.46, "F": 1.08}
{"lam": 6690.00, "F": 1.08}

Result 1.07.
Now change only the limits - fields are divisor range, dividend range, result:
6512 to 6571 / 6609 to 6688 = 1.06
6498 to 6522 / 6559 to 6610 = 0.94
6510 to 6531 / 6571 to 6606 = 0.99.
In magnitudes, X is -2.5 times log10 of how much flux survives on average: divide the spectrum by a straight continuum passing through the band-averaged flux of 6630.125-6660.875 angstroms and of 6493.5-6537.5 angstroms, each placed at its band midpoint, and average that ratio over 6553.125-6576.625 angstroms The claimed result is 0.16 mag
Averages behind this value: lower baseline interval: 1.1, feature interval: 0.947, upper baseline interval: 1.08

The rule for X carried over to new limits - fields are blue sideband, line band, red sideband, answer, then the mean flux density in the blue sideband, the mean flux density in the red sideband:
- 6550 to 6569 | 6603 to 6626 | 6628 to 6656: -0.057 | 0.938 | 1.07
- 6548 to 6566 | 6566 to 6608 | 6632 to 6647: -0.074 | 0.951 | 1.06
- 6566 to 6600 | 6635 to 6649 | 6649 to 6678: 0.008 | 1.06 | 1.09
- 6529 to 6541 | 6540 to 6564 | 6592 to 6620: 0.101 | 1.12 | 1.08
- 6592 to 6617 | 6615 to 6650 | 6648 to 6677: 0.005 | 1.08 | 1.09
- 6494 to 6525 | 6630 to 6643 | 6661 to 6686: 0.027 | 1.1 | 1.07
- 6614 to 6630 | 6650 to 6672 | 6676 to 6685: -0.016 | 1.09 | 1.06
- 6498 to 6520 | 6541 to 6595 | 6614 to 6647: 0.072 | 1.11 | 1.08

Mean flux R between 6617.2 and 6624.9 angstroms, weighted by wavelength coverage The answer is 1.09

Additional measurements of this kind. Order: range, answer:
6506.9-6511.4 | 1.12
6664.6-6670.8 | 1.09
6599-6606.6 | 1.08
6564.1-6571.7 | 0.948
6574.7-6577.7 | 1.05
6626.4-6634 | 1.06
